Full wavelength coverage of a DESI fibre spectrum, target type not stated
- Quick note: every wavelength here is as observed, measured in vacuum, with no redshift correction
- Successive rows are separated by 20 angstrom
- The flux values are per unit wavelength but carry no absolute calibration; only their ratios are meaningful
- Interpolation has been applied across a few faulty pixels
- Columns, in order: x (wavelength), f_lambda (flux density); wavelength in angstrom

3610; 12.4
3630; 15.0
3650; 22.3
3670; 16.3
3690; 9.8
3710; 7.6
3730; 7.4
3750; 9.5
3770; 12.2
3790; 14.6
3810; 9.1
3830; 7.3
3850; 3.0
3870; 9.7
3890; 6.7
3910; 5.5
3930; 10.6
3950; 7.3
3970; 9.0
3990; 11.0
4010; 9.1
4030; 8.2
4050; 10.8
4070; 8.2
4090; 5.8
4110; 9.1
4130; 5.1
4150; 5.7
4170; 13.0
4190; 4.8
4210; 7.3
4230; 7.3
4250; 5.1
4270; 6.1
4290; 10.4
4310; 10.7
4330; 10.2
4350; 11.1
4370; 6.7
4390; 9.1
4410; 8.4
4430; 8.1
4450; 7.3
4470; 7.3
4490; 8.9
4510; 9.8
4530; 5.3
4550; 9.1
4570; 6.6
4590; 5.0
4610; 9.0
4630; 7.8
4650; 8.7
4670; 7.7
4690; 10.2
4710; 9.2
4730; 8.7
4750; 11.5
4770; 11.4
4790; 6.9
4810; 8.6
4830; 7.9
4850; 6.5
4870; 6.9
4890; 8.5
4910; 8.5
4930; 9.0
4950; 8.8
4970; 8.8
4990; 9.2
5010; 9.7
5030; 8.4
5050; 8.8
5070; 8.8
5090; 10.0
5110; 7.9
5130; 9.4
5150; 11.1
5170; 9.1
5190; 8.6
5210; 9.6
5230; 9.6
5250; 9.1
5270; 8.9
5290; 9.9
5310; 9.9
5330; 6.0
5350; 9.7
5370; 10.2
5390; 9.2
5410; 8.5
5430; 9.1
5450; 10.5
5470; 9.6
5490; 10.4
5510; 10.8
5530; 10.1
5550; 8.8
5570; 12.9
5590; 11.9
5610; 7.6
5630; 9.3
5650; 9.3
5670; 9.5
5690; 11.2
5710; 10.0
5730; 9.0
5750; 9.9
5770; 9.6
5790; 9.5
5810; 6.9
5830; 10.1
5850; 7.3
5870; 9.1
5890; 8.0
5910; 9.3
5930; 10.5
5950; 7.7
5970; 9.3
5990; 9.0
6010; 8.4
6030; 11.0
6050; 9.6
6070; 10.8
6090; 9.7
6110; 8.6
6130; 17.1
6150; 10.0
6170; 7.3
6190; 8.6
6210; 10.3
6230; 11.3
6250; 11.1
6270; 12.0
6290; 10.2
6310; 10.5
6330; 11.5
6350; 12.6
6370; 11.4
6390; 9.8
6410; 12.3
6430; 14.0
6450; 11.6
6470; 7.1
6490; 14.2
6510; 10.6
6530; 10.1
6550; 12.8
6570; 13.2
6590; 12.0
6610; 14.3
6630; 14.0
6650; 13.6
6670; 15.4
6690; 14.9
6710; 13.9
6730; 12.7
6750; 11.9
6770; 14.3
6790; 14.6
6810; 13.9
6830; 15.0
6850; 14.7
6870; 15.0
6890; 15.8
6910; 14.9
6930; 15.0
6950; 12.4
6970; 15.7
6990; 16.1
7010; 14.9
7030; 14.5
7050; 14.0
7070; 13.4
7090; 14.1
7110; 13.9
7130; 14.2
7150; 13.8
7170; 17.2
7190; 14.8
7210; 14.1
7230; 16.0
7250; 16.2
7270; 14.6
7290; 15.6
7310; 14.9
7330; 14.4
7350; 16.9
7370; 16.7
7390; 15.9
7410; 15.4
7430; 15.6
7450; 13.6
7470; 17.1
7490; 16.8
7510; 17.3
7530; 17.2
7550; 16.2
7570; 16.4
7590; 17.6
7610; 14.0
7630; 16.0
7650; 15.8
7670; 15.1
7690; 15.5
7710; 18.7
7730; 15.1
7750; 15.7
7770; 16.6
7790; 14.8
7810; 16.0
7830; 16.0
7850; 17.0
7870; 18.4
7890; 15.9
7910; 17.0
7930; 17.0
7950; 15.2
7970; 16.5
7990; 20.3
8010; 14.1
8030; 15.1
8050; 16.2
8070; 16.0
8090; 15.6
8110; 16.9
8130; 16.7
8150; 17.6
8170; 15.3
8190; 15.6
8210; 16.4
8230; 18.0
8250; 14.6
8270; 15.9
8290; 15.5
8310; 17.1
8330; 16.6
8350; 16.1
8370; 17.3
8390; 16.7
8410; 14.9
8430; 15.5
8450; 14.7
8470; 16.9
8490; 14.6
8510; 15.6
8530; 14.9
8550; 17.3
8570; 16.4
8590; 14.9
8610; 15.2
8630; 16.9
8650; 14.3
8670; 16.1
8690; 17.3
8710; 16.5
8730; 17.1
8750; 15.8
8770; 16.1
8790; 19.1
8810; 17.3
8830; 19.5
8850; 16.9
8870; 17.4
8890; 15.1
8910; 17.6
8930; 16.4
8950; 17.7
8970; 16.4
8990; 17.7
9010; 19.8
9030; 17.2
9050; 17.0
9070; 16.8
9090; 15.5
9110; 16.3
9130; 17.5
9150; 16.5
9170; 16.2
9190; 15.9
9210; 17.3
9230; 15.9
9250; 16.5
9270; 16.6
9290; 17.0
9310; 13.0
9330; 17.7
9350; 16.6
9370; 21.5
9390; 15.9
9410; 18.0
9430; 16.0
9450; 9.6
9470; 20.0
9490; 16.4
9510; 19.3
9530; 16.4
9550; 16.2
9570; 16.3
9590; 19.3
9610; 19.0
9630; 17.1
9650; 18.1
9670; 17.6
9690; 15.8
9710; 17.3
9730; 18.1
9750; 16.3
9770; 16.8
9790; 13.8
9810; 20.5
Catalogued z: 0.64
